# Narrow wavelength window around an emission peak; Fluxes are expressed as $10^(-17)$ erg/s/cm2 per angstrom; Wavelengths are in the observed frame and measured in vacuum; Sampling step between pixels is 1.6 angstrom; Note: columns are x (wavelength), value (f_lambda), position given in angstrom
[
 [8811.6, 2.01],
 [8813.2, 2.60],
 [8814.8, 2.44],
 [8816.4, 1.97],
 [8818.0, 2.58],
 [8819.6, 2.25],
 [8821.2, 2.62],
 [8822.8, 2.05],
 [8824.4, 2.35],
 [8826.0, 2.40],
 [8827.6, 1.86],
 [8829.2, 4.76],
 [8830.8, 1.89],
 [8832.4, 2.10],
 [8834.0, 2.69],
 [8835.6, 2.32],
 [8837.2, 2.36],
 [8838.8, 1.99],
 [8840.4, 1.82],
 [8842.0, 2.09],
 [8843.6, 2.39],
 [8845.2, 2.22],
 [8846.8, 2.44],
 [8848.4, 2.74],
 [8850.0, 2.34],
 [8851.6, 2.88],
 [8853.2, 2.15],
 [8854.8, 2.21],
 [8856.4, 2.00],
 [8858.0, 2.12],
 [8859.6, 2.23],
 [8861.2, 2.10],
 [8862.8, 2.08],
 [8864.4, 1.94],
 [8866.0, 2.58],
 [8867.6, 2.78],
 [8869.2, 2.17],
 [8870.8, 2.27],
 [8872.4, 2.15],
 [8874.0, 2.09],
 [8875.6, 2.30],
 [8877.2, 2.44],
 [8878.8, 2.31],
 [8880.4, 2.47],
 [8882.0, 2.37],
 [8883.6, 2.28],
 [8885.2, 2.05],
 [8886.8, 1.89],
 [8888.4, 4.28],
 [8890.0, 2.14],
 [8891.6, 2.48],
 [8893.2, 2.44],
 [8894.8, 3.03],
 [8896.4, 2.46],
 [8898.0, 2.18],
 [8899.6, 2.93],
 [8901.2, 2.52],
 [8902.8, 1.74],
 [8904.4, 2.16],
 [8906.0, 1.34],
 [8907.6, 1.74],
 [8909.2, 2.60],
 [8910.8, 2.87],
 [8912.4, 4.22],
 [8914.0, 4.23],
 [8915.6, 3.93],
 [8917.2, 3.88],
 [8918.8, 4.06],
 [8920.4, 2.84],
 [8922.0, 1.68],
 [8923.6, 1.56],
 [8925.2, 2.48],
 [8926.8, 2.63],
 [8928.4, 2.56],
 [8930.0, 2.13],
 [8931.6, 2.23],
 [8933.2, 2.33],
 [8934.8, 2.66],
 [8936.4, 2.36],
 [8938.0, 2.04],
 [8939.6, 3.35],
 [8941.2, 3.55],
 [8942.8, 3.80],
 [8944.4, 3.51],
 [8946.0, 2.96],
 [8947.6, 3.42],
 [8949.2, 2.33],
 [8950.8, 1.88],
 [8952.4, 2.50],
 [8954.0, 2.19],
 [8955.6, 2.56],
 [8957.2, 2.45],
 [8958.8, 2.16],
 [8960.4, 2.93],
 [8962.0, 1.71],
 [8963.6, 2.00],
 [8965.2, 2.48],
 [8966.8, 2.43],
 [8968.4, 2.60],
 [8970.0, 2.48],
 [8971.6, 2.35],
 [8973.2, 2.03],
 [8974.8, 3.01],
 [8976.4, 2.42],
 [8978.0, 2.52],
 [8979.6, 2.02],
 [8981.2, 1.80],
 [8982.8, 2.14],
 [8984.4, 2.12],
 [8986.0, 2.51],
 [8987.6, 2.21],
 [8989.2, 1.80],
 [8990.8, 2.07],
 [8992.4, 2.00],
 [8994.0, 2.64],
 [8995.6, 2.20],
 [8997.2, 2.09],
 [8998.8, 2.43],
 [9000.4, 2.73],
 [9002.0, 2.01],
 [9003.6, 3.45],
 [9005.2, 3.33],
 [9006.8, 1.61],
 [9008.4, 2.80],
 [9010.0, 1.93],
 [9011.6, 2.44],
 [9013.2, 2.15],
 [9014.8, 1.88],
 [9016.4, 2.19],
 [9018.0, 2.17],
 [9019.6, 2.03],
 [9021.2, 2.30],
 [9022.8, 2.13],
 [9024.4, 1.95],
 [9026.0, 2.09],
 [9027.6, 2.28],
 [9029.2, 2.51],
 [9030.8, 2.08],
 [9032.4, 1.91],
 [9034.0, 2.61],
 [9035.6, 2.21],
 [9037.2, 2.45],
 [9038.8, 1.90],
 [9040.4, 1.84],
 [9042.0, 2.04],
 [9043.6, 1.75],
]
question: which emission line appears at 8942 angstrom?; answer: [N II] 6583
